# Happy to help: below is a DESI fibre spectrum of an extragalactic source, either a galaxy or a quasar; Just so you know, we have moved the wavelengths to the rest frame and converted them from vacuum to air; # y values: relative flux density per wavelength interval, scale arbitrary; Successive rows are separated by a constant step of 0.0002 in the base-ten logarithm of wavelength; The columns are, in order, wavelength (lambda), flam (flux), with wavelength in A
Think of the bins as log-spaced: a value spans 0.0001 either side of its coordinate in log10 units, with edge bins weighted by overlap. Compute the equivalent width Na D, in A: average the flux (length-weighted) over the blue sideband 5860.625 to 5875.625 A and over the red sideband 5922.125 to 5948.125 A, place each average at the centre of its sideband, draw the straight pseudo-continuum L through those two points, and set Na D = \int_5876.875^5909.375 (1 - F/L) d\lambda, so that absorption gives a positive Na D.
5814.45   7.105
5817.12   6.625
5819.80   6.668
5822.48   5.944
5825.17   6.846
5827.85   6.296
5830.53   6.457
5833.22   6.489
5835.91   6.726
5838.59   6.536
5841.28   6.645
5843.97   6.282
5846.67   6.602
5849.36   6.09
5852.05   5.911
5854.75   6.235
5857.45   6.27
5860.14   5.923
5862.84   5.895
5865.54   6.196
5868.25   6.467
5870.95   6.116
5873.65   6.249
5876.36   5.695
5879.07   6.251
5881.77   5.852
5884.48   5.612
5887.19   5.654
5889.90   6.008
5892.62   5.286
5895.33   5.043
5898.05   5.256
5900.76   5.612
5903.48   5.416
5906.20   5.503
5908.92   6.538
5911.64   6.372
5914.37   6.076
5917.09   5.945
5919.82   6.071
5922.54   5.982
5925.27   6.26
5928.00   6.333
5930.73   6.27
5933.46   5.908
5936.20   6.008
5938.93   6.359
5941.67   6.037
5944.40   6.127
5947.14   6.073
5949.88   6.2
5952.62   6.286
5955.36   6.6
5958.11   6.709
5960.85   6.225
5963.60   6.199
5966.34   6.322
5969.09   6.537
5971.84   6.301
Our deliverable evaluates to 2.6 A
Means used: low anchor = 6.15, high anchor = 6.14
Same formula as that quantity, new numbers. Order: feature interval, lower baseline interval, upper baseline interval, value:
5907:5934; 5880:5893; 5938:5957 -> -0.69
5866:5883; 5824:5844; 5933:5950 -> 0.72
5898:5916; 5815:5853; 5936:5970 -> 1.38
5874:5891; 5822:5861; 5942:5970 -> 1.29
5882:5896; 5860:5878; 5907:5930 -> 1.27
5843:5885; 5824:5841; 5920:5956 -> 2.20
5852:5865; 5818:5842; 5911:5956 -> 0.70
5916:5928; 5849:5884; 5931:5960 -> 0.17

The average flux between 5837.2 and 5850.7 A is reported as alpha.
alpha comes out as 6.43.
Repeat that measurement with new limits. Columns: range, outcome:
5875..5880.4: 5.96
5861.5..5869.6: 6.18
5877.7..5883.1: 6.06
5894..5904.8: 5.33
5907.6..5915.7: 6.32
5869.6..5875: 6.19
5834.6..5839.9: 6.64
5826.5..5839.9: 6.51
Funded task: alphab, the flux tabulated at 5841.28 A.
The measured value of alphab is 6.645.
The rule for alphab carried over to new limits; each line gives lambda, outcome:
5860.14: 5.923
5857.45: 6.27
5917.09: 5.945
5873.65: 6.249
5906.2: 5.503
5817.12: 6.625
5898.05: 5.256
